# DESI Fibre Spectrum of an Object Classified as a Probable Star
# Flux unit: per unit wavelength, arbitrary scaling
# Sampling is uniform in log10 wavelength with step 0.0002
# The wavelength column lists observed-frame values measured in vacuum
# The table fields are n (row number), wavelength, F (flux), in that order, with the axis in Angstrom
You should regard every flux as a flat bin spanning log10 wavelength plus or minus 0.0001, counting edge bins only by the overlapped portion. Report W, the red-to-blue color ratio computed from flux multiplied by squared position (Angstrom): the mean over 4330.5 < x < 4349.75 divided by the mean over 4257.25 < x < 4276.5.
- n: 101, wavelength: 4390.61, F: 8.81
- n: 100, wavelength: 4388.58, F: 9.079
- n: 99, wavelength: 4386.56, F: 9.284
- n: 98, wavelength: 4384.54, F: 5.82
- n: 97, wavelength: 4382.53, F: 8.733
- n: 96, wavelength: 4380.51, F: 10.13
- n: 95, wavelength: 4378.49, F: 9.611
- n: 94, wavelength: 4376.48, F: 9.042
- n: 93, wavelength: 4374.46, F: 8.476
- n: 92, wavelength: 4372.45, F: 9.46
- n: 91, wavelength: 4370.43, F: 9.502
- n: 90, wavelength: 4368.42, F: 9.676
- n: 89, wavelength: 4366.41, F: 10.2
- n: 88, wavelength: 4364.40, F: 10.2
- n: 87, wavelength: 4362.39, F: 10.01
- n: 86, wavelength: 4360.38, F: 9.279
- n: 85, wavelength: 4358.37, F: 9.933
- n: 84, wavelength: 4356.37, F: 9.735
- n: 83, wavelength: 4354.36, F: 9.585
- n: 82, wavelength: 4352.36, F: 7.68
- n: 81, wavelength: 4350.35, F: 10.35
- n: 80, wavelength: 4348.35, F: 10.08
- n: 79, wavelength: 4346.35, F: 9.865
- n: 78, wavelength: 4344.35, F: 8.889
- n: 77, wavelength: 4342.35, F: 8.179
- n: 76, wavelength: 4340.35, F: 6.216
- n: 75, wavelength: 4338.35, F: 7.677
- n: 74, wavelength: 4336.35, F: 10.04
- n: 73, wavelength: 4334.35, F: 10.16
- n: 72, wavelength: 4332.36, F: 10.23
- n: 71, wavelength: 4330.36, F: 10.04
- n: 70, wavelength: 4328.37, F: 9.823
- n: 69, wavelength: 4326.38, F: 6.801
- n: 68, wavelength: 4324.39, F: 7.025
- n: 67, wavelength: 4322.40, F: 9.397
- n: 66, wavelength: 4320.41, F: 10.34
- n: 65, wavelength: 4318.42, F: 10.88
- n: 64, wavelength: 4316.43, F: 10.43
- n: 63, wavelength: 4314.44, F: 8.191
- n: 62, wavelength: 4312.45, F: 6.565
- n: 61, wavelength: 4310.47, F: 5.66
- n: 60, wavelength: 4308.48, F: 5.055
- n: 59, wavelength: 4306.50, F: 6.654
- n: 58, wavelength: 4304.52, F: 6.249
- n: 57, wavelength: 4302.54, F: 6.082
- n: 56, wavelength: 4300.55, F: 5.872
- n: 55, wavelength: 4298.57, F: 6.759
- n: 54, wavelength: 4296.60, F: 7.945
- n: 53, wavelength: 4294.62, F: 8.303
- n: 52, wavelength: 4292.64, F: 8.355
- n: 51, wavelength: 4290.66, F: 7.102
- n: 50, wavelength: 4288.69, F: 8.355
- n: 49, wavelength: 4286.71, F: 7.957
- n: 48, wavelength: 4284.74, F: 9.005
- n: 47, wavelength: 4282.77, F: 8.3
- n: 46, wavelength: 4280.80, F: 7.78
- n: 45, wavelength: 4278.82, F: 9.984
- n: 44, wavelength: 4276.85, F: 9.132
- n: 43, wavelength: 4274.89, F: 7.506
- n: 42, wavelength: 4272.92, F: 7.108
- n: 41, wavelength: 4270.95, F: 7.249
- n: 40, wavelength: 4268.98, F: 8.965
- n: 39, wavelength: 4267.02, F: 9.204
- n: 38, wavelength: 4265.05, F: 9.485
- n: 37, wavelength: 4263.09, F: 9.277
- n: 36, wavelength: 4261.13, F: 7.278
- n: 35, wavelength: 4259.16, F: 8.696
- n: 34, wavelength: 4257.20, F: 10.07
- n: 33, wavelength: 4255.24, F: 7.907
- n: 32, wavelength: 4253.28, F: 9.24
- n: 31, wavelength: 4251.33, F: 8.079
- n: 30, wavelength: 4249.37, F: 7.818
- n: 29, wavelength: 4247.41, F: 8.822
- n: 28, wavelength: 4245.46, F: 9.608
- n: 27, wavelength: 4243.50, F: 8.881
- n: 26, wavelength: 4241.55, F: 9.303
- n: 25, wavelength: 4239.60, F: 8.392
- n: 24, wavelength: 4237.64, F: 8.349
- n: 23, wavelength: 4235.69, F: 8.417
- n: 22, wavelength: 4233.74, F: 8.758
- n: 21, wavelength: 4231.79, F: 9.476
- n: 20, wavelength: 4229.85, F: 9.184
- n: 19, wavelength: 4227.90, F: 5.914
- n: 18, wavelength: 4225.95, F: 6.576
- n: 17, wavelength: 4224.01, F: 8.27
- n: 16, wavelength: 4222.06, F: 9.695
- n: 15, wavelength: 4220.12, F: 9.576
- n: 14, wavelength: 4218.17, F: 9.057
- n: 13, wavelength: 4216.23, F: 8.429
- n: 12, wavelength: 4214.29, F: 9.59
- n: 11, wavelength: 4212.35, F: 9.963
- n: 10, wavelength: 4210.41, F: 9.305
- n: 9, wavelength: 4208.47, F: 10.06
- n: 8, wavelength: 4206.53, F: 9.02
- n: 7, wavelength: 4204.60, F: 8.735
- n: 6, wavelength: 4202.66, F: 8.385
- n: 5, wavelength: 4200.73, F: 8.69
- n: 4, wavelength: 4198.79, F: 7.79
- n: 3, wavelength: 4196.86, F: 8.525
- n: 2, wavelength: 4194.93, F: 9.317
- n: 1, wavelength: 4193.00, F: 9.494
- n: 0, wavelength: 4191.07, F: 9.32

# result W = 1.1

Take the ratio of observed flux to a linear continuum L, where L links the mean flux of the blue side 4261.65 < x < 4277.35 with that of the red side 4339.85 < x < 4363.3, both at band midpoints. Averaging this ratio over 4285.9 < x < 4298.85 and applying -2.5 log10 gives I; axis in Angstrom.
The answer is 0.10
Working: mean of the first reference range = 8.44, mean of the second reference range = 9.21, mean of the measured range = 7.88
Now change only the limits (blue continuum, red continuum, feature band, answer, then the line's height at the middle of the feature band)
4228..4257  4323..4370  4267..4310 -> 0.17 mag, 8.92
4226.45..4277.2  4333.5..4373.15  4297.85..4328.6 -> 0.19 mag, 9.01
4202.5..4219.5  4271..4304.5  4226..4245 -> 0.04 mag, 8.76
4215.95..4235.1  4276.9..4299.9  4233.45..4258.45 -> -0.04 mag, 8.39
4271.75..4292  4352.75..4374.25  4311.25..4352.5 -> 0.01 mag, 9.1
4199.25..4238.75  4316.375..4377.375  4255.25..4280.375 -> 0.04 mag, 8.97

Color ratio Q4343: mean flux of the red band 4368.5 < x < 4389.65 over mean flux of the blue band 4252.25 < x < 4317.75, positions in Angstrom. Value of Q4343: 1.1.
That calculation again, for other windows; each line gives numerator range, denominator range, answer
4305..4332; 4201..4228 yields 0.93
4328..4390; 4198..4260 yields 1.06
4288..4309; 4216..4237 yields 0.82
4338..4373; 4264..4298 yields 1.12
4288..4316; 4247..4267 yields 0.81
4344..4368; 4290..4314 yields 1.43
